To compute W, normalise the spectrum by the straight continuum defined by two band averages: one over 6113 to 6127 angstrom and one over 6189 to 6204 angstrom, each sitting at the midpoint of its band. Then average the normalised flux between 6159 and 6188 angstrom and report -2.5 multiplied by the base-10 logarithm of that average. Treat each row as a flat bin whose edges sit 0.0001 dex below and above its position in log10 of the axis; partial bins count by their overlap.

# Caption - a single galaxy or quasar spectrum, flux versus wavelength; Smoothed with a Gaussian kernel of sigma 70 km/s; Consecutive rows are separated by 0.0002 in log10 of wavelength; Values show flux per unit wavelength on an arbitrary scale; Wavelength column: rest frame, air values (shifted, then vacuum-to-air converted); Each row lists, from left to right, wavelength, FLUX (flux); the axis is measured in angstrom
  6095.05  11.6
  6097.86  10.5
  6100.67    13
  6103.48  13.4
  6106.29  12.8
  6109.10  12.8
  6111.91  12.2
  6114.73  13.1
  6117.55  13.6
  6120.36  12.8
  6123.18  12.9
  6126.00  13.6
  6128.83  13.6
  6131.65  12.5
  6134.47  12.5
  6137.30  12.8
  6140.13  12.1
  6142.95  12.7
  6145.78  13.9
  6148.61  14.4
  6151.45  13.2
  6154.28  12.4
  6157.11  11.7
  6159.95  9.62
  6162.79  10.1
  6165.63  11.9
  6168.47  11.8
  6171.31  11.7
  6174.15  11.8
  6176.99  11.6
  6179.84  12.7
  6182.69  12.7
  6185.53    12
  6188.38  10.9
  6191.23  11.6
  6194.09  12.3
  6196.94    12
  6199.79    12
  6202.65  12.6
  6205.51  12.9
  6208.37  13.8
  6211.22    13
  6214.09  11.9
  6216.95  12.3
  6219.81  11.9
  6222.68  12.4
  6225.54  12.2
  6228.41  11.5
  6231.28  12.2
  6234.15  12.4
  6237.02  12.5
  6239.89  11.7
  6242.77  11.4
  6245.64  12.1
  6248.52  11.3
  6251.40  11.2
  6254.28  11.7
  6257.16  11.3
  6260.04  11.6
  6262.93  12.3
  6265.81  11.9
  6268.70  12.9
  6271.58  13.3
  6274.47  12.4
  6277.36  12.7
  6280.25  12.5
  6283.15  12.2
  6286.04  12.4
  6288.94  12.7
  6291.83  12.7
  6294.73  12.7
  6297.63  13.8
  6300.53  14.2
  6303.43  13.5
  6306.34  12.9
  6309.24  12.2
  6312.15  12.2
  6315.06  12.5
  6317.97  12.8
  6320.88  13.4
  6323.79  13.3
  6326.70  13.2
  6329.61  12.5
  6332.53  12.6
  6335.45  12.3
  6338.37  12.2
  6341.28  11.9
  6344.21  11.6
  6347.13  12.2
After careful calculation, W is 0.07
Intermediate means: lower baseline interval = 13.2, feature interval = 11.6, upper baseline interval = 12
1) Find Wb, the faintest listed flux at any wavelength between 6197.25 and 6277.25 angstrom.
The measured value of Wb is 11.2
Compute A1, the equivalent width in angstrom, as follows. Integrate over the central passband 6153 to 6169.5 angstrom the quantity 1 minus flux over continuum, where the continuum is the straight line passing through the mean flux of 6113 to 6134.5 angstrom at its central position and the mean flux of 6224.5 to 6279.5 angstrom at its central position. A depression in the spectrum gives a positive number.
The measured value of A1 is 2.0 angstrom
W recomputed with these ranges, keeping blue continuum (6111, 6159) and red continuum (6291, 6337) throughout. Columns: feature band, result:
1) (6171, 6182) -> 0.08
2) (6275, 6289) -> 0.04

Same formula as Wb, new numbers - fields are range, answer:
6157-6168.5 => 9.62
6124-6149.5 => 12.1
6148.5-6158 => 11.7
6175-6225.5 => 10.9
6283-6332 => 12.2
